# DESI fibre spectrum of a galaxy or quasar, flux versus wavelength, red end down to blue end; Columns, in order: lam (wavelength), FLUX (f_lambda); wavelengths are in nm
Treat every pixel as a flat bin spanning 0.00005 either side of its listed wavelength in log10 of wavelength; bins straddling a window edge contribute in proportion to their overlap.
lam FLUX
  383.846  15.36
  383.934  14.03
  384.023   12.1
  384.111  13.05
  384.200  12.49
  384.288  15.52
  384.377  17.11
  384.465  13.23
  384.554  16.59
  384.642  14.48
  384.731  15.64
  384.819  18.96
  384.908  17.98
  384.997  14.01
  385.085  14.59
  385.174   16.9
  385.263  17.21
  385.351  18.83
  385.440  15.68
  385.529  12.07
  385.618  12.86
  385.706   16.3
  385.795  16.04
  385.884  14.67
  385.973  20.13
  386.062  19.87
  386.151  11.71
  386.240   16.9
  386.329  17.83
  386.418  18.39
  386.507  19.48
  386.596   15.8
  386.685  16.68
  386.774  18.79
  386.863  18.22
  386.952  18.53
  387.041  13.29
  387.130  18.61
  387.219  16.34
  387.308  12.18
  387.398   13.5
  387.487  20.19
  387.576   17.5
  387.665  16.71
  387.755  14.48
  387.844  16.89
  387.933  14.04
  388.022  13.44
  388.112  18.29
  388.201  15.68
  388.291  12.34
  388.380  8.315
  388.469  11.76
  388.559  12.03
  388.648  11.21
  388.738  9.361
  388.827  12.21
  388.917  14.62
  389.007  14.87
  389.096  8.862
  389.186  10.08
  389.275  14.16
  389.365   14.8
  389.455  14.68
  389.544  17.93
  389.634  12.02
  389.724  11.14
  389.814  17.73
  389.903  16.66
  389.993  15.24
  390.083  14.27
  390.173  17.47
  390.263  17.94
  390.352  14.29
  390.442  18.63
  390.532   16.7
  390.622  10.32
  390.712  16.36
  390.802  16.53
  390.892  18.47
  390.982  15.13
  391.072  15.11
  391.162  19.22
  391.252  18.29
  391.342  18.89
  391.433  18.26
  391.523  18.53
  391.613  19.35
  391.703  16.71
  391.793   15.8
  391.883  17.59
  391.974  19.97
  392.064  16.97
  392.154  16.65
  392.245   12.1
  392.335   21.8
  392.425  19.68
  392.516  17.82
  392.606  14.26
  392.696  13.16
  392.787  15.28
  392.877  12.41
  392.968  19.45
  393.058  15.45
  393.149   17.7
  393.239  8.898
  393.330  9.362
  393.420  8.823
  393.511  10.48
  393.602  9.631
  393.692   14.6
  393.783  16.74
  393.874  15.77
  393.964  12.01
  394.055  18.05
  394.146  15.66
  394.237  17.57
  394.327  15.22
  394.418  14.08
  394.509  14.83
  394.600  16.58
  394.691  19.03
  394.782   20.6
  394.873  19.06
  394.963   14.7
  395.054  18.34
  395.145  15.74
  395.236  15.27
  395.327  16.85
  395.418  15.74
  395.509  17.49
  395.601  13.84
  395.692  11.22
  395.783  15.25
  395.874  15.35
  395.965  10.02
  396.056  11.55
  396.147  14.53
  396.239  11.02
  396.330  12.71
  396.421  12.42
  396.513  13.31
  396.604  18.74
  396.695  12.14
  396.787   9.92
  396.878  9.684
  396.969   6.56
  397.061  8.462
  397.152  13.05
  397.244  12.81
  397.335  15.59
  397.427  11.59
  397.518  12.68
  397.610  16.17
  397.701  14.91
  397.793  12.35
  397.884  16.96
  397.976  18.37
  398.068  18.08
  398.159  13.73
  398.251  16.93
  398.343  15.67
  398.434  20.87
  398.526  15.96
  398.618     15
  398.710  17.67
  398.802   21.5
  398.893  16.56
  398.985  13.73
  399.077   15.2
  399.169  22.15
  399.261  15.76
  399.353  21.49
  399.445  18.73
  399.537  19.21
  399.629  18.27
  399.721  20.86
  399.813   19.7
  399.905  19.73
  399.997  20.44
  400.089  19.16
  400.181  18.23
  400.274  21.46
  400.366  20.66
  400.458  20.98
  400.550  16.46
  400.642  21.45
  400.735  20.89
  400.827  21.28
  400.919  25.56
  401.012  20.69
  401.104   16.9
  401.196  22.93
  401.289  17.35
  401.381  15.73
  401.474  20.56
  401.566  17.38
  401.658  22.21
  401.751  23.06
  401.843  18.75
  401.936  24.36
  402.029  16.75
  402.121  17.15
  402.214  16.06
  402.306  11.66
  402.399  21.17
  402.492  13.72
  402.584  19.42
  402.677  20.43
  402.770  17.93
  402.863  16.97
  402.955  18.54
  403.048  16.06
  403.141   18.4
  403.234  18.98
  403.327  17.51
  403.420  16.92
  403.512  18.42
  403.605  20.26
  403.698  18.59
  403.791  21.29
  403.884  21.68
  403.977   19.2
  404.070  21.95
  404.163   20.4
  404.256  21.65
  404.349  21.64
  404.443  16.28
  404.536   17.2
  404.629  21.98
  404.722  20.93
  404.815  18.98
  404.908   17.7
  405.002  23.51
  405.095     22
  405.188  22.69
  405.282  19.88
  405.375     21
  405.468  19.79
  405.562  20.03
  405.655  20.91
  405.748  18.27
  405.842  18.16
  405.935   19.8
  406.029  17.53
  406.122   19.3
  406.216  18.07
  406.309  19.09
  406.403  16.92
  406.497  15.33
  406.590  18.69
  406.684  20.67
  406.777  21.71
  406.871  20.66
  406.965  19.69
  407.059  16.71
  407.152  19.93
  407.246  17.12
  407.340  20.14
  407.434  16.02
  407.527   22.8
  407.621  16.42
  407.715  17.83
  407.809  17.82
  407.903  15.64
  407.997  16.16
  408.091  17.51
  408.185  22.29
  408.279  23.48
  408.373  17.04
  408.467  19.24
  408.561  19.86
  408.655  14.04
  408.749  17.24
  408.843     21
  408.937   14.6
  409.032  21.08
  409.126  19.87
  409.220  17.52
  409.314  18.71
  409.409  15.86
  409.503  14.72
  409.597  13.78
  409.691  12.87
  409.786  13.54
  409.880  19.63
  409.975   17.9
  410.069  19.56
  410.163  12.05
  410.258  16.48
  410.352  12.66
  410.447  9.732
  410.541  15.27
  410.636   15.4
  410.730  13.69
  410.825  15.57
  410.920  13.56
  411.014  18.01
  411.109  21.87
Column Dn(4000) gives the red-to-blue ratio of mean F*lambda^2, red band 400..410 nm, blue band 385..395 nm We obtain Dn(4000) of 1.31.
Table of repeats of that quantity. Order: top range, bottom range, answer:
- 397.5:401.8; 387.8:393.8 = 1.30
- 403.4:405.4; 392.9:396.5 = 1.45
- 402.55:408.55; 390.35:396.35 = 1.31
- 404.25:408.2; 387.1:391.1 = 1.43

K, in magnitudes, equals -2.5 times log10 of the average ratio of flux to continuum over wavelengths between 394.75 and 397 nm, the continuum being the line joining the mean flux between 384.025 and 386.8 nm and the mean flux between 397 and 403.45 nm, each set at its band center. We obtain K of 0.22 mag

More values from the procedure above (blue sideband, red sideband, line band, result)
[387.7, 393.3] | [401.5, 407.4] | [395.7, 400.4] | 0.12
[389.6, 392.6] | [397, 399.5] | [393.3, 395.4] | 0.08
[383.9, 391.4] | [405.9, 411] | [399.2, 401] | -0.21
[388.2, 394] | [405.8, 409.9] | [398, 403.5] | -0.12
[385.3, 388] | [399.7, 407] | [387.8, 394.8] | 0.14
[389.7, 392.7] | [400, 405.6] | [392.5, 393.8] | 0.27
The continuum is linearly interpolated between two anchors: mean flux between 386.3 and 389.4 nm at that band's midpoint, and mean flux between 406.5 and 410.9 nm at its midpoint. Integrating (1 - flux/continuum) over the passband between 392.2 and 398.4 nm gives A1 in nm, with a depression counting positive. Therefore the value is 0.477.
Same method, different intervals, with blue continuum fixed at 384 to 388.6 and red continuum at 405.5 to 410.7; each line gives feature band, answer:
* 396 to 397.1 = 0.32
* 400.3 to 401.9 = -0.30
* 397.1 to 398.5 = 0.12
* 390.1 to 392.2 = -0.12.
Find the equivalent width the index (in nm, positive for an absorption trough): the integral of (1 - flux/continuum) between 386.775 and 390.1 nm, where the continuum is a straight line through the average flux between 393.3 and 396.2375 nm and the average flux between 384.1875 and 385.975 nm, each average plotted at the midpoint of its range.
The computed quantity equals 0.21 nm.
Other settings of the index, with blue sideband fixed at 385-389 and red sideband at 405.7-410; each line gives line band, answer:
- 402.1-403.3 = 0.00 nm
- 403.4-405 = -0.20 nm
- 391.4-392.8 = -0.09 nm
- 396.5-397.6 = 0.30 nm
